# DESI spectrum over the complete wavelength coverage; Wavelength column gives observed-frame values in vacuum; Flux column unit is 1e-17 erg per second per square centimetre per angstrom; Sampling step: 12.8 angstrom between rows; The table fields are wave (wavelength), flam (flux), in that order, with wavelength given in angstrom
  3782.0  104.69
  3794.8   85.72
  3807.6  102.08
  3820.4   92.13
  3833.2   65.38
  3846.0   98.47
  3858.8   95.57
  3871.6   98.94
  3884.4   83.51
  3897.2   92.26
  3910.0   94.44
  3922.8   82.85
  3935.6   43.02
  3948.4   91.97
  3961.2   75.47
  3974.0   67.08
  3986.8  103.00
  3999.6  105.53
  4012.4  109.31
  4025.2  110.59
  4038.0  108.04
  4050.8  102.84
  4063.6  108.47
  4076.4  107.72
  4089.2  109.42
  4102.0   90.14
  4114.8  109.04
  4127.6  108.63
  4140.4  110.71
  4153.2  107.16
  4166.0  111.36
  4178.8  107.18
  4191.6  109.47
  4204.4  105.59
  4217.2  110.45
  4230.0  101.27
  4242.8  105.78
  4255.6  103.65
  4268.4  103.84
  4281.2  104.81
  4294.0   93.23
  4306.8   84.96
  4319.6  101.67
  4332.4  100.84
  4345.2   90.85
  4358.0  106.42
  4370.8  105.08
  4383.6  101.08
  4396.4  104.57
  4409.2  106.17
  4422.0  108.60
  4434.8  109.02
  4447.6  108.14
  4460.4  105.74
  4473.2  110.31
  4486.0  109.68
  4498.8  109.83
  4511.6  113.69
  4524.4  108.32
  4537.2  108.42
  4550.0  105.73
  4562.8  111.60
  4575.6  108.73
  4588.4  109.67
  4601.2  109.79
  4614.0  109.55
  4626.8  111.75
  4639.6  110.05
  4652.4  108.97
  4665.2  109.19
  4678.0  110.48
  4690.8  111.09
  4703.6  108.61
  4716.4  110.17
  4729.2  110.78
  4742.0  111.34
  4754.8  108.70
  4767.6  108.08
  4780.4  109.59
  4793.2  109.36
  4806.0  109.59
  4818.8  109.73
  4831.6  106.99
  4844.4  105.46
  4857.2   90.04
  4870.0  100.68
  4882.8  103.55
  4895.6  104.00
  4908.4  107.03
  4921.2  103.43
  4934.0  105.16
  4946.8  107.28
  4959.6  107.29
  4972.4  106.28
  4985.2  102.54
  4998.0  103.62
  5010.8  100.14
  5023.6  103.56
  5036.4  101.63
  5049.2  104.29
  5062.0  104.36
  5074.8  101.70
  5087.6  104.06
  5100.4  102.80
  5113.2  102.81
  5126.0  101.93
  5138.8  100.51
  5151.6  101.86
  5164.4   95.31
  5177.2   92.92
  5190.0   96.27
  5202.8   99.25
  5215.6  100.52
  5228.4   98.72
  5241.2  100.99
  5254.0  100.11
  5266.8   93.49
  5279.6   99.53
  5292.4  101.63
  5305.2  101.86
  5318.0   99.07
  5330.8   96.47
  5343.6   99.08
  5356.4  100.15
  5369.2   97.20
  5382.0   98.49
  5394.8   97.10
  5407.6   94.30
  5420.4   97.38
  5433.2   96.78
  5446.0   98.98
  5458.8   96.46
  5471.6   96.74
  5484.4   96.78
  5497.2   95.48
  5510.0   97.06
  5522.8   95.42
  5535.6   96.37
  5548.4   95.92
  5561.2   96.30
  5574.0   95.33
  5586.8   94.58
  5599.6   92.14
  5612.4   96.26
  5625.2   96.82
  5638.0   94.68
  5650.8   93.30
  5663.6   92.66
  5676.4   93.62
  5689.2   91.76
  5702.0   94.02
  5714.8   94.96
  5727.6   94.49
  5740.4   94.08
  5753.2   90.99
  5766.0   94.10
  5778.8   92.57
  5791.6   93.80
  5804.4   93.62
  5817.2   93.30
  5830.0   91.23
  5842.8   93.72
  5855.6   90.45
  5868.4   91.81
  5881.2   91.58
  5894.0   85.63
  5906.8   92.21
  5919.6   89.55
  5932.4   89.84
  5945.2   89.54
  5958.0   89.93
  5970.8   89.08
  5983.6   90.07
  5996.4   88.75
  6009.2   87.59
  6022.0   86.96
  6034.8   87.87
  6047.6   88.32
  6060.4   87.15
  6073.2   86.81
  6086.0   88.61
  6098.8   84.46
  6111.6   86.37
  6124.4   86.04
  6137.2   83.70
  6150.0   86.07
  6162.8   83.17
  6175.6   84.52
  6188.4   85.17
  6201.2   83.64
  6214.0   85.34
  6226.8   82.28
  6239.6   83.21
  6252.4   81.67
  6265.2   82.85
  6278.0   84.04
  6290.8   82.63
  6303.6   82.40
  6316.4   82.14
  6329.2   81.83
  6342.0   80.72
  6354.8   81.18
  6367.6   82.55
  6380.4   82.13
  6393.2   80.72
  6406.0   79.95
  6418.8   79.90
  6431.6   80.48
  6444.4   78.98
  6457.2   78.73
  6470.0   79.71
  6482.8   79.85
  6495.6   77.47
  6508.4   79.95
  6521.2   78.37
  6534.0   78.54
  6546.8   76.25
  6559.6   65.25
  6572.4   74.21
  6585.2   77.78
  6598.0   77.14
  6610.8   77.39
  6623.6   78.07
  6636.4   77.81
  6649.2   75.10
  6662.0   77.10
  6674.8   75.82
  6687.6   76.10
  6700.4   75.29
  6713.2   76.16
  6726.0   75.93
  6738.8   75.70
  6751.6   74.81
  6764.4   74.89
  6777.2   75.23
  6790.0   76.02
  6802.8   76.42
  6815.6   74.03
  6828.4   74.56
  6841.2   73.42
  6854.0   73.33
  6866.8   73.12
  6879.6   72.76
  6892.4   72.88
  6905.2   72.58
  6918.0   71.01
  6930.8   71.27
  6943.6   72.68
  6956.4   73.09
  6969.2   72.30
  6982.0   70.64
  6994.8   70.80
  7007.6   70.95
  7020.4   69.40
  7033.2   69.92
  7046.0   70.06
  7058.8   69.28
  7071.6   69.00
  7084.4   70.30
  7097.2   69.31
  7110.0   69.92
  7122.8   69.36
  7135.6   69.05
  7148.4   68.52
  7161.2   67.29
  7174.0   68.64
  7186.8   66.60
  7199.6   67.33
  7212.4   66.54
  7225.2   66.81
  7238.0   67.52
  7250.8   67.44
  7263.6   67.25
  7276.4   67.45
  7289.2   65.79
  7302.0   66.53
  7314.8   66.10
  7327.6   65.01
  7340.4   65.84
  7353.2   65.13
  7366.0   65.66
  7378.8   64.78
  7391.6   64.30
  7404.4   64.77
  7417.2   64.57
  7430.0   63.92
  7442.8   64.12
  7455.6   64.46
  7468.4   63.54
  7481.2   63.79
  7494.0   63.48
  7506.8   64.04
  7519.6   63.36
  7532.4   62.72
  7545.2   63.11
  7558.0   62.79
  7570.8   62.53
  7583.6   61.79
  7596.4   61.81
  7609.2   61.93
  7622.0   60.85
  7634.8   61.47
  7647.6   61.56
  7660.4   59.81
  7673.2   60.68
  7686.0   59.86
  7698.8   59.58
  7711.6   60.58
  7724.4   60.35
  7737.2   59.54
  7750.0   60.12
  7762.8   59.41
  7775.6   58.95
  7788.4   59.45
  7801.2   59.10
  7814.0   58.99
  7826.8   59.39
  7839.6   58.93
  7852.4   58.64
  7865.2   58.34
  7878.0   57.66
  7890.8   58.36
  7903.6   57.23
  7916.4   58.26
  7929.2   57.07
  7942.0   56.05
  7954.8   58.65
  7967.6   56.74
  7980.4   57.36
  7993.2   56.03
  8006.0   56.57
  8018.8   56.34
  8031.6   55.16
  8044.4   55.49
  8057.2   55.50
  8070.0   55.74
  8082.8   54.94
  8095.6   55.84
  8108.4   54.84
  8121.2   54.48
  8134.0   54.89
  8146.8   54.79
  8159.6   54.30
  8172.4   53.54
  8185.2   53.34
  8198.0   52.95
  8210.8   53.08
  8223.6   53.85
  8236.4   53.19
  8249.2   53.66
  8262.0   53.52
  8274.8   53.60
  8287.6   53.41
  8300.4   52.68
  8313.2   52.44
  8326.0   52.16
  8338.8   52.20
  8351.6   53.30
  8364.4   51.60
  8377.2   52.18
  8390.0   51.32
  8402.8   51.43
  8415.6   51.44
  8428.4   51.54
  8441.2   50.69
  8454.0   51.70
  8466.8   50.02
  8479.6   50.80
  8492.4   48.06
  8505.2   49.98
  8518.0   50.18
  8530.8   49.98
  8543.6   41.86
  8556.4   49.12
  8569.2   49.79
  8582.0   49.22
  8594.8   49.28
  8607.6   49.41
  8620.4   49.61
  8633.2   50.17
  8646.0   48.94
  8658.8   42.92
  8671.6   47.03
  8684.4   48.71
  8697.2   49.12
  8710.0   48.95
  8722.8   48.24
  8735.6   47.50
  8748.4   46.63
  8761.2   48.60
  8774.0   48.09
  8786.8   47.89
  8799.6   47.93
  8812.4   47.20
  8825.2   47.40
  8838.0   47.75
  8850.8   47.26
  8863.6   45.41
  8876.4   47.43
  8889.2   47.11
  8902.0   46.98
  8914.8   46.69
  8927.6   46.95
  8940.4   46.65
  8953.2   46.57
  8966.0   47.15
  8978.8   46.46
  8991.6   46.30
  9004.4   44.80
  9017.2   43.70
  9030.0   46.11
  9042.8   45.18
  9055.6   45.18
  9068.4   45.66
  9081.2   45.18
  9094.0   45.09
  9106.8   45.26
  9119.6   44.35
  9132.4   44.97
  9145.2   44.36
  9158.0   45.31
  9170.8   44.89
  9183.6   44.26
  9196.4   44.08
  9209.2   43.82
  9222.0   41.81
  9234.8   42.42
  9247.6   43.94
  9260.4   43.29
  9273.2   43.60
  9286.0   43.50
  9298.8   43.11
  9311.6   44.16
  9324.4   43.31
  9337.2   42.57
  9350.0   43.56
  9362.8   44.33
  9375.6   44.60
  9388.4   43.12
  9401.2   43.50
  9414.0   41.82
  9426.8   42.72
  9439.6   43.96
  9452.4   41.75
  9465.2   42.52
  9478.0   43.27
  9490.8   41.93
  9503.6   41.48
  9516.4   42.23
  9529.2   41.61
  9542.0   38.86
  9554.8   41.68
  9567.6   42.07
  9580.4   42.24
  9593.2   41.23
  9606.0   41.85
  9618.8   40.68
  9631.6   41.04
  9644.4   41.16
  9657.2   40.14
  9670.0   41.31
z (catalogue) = 0.00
